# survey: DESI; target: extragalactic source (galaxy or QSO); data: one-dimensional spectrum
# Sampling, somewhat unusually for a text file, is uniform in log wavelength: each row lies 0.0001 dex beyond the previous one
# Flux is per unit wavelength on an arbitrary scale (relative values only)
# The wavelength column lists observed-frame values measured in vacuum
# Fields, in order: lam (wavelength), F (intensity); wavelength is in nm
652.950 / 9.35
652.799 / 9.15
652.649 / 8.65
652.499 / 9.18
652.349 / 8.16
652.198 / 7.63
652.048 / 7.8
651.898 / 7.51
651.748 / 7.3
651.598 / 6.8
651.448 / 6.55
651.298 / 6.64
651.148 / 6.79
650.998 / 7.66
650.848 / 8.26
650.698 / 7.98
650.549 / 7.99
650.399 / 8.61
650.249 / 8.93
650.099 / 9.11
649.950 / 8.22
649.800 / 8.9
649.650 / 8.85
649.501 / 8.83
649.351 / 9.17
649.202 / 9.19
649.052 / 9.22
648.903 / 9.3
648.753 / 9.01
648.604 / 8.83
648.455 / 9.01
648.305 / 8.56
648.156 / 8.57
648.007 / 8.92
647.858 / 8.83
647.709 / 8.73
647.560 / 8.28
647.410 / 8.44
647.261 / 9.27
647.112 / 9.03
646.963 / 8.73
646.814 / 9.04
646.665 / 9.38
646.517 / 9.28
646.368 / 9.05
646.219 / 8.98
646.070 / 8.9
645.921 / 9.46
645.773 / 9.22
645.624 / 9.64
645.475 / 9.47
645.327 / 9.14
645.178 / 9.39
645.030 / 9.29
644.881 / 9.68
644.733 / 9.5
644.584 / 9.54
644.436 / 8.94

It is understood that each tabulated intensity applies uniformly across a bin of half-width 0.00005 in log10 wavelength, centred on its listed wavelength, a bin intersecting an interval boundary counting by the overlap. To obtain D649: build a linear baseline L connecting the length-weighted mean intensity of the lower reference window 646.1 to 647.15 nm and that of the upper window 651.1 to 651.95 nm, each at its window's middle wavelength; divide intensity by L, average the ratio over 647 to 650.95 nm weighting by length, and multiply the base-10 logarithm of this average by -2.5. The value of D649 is -0.10 mag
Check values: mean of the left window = 9.07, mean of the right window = 6.92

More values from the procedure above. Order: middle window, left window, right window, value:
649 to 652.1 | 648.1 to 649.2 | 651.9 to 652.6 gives 0.056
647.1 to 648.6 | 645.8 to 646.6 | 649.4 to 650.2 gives 0.029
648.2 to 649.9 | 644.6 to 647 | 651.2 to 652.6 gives -0.079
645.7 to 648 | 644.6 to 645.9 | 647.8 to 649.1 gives 0.024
